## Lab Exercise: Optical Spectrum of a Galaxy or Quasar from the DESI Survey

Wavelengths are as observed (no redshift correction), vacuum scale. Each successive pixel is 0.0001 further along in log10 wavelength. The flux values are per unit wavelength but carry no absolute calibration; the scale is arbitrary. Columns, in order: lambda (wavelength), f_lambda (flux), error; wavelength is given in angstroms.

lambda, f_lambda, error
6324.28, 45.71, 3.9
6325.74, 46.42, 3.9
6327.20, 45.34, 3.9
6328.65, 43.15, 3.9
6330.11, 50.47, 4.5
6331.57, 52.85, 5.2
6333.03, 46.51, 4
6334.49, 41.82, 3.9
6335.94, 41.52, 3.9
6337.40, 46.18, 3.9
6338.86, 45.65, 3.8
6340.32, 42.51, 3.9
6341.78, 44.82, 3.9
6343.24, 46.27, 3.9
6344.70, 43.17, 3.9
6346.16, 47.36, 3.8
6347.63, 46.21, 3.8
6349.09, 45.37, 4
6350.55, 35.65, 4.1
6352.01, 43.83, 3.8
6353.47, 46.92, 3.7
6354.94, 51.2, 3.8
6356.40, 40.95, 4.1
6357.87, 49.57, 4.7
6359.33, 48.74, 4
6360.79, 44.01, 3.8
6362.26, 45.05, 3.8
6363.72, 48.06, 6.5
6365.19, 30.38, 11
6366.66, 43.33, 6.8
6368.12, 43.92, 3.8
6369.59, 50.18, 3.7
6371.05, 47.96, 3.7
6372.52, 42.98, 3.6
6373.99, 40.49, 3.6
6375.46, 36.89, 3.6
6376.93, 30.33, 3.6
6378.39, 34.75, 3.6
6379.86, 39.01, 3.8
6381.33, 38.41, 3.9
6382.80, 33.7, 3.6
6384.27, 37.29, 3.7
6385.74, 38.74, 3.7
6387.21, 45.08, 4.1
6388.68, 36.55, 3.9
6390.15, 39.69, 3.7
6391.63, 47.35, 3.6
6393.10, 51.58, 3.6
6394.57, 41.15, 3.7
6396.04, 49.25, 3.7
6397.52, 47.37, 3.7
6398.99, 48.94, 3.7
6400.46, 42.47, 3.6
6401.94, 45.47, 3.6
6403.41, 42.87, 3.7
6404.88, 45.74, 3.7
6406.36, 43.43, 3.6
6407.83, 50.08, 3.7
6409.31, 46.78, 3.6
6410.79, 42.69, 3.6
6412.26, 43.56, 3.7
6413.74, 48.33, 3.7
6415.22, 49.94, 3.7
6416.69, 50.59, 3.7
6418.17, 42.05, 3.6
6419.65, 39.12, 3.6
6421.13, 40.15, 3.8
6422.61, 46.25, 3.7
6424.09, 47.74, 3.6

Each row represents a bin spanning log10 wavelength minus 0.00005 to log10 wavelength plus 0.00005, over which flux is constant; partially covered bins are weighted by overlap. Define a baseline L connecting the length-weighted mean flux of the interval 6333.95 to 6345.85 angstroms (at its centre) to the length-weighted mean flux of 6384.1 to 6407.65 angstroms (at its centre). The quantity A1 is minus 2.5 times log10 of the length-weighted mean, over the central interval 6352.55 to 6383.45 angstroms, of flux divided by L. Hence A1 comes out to 0.05 mag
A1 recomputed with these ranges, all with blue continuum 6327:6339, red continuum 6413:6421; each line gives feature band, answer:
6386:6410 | 0.013 mag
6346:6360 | 0.010 mag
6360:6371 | 0.047 mag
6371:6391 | 0.189 mag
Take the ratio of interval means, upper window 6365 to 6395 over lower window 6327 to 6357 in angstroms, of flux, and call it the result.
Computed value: 0.90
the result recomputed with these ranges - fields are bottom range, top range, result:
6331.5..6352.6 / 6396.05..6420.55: 1.03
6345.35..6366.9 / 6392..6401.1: 1.06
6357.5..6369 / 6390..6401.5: 1.05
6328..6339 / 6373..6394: 0.85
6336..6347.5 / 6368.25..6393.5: 0.90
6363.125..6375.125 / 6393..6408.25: 1.07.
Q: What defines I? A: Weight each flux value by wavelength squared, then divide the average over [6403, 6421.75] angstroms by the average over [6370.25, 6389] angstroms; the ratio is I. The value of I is 1.2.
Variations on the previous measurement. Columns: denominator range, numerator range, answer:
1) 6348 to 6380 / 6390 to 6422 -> 1.08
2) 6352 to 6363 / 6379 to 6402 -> 0.92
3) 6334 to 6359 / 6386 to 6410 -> 1.02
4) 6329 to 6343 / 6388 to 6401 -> 1.00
